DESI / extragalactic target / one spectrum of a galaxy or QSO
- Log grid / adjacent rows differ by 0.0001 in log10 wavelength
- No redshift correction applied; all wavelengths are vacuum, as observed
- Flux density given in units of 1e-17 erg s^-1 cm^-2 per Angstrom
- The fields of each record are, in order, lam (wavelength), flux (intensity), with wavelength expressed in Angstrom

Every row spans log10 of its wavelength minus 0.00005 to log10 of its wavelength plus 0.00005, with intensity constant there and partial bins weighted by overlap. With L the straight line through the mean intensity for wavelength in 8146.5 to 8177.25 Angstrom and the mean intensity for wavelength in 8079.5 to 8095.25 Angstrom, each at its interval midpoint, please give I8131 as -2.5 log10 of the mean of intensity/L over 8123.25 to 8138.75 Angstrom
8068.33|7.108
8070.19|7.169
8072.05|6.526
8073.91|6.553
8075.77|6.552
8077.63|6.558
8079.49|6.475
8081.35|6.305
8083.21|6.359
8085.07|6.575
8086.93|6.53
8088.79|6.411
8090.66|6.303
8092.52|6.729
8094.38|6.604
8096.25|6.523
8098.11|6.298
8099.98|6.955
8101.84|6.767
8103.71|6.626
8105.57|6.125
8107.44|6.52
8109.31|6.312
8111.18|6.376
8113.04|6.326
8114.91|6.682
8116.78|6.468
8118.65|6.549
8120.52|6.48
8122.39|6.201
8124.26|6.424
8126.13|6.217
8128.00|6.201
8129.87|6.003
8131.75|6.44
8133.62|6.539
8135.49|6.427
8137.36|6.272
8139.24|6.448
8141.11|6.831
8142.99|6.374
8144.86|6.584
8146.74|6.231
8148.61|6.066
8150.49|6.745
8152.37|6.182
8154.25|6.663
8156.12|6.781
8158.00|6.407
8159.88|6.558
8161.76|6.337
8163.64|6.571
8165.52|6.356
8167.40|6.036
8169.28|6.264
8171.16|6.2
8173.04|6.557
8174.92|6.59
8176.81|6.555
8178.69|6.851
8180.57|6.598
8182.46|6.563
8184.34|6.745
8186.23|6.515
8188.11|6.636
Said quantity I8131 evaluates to 0.02 mag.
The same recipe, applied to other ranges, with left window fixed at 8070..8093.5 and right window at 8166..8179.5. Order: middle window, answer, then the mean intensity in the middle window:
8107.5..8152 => 0.01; 6.4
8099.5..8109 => -0.01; 6.56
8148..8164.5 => -0.01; 6.48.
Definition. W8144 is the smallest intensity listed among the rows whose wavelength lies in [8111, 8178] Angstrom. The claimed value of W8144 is 6.003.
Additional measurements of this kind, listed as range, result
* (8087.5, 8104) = 6.298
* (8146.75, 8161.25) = 6.066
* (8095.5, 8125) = 6.125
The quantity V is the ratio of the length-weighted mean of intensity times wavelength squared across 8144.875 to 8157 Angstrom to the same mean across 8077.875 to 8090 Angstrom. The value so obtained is 1.02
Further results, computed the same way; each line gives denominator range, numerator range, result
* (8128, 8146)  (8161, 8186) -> 1.02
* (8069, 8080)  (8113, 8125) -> 0.98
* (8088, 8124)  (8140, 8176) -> 1.01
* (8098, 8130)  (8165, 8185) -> 1.02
